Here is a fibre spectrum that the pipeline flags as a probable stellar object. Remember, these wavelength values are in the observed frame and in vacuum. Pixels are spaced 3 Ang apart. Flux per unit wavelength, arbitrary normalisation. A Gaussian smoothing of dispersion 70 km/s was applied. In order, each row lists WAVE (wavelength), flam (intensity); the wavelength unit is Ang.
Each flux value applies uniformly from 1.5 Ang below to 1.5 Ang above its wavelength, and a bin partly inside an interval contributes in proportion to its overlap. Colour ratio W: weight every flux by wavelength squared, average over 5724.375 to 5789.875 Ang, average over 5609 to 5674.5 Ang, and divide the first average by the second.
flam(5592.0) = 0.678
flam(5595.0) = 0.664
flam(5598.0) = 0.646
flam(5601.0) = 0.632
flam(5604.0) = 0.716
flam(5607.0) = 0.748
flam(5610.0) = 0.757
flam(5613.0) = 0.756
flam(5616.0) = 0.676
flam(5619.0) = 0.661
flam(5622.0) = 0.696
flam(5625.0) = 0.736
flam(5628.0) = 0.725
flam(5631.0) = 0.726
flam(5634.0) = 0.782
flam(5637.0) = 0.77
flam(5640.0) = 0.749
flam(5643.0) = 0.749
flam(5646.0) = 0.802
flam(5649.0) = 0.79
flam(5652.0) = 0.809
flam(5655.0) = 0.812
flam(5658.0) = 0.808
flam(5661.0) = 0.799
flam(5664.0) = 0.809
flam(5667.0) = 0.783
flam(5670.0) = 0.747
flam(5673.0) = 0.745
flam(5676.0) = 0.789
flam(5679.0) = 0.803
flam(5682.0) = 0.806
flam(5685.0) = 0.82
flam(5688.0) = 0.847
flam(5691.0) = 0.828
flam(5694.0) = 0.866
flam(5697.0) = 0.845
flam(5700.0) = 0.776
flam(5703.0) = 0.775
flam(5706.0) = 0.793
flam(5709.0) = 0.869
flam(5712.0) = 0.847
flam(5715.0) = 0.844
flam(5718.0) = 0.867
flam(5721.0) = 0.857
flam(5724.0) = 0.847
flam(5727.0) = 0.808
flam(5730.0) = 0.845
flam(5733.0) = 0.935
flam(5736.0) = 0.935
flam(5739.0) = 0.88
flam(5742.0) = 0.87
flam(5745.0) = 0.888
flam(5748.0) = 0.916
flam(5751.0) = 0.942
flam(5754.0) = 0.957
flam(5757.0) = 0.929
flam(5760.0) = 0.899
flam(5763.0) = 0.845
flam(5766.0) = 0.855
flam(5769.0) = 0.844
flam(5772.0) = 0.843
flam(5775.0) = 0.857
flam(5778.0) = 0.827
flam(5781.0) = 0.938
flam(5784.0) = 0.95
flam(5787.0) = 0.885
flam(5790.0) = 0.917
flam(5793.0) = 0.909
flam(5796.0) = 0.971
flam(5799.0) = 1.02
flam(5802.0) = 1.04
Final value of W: 1.2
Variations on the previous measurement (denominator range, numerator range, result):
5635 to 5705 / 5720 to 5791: 1.15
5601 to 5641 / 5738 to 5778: 1.28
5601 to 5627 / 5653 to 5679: 1.12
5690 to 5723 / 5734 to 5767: 1.10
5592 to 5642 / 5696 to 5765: 1.27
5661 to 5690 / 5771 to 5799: 1.19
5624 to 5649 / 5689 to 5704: 1.11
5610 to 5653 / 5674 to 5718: 1.13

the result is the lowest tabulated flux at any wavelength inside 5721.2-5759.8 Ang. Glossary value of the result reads 0.808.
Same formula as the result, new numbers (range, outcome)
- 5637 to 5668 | 0.749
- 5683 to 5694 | 0.82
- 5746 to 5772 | 0.843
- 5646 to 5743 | 0.745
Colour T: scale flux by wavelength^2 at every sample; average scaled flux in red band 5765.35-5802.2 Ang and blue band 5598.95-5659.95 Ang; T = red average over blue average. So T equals 1.3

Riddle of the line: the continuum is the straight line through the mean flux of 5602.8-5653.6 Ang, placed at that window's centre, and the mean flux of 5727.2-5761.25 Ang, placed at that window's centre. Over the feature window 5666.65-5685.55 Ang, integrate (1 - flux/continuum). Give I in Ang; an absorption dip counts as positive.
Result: 0.6 Ang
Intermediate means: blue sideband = 0.744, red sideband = 0.905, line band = 0.783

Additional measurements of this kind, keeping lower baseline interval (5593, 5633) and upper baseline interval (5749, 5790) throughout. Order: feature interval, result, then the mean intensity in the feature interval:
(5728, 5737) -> -0.5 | 0.898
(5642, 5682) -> -1.4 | 0.789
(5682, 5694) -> -0.6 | 0.833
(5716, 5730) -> -0.2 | 0.845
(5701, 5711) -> 0.0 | 0.812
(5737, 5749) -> -0.4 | 0.889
